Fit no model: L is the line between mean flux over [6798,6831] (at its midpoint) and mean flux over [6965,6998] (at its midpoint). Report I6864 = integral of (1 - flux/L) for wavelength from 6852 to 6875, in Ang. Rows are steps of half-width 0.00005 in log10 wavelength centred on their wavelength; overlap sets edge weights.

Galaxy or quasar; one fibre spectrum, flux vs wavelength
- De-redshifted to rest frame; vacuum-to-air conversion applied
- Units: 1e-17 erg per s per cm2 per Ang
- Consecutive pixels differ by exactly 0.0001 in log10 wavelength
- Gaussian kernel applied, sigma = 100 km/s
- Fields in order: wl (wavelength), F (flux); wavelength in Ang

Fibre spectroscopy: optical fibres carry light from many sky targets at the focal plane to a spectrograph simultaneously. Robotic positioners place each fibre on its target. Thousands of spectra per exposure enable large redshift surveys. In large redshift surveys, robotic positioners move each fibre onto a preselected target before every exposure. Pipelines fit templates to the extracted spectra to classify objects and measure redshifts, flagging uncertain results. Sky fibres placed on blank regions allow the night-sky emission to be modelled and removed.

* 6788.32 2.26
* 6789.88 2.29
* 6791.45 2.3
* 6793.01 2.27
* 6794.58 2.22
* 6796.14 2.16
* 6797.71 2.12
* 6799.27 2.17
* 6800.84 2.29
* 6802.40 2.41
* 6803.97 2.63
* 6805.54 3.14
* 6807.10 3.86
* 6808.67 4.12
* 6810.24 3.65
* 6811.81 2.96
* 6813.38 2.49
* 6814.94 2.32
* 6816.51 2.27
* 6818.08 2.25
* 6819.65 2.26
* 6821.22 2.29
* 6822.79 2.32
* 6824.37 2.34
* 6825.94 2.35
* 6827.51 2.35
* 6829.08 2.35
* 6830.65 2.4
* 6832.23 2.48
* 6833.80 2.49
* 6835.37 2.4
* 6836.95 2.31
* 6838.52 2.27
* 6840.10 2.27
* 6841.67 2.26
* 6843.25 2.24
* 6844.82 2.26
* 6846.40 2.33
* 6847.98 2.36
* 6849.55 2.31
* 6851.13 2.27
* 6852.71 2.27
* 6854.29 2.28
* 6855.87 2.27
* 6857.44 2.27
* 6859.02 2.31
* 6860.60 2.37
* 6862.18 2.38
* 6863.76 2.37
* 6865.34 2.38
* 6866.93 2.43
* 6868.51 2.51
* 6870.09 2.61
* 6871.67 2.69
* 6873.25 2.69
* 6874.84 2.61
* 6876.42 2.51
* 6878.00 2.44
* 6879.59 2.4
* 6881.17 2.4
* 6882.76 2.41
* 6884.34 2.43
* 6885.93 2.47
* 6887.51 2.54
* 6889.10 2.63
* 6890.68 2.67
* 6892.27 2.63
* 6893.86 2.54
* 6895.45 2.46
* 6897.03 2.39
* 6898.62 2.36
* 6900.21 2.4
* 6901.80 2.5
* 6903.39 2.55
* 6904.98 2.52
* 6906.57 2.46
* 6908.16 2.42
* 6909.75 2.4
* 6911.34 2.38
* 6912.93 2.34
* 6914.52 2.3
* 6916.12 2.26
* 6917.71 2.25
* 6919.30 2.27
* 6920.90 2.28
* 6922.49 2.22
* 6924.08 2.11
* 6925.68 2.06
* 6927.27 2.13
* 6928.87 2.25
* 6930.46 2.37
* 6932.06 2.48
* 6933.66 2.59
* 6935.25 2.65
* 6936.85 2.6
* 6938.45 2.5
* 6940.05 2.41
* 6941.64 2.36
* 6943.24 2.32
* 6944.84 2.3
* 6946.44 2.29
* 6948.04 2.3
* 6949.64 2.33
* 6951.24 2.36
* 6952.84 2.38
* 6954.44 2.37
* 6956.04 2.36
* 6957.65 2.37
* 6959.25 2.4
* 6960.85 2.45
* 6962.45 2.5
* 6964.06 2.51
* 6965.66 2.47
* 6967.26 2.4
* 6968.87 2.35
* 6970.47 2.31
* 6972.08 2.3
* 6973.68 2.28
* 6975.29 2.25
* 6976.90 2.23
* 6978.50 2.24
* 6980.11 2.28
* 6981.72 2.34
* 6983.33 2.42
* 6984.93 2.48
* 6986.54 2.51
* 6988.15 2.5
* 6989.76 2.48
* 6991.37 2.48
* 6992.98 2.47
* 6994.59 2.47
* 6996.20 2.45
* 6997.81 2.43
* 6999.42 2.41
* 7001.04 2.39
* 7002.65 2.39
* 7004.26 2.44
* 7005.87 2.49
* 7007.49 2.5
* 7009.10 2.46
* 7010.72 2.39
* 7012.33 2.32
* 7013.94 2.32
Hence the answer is 1.17 Ang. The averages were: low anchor 2.63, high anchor 2.39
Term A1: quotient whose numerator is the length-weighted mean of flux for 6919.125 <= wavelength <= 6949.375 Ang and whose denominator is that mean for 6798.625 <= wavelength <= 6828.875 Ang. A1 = 0.88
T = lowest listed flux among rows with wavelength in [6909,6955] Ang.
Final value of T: 2.06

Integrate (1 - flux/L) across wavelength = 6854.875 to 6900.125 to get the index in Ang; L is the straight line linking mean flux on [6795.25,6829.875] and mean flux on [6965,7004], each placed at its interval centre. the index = 0.9 Ang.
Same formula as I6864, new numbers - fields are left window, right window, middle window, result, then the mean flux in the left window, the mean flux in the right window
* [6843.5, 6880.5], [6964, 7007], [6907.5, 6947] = 1.0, 2.4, 2.4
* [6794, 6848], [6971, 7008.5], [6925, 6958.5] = 0.8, 2.5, 2.4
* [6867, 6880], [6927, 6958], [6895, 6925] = 1.3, 2.56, 2.39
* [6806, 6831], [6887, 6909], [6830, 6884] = 4.2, 2.67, 2.5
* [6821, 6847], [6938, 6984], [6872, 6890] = -1.3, 2.34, 2.36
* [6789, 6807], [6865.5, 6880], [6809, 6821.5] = -0.9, 2.42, 2.54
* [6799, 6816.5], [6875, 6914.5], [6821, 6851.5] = 4.7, 2.91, 2.47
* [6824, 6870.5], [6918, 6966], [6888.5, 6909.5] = -1.3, 2.35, 2.36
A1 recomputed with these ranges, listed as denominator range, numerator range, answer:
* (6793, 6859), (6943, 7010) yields 0.97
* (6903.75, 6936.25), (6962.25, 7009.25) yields 1.03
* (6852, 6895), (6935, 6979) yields 0.96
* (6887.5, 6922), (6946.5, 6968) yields 0.99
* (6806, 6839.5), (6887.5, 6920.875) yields 0.94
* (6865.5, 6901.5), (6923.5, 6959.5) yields 0.94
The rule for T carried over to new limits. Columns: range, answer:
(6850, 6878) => 2.27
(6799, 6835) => 2.17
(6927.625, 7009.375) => 2.23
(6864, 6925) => 2.11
